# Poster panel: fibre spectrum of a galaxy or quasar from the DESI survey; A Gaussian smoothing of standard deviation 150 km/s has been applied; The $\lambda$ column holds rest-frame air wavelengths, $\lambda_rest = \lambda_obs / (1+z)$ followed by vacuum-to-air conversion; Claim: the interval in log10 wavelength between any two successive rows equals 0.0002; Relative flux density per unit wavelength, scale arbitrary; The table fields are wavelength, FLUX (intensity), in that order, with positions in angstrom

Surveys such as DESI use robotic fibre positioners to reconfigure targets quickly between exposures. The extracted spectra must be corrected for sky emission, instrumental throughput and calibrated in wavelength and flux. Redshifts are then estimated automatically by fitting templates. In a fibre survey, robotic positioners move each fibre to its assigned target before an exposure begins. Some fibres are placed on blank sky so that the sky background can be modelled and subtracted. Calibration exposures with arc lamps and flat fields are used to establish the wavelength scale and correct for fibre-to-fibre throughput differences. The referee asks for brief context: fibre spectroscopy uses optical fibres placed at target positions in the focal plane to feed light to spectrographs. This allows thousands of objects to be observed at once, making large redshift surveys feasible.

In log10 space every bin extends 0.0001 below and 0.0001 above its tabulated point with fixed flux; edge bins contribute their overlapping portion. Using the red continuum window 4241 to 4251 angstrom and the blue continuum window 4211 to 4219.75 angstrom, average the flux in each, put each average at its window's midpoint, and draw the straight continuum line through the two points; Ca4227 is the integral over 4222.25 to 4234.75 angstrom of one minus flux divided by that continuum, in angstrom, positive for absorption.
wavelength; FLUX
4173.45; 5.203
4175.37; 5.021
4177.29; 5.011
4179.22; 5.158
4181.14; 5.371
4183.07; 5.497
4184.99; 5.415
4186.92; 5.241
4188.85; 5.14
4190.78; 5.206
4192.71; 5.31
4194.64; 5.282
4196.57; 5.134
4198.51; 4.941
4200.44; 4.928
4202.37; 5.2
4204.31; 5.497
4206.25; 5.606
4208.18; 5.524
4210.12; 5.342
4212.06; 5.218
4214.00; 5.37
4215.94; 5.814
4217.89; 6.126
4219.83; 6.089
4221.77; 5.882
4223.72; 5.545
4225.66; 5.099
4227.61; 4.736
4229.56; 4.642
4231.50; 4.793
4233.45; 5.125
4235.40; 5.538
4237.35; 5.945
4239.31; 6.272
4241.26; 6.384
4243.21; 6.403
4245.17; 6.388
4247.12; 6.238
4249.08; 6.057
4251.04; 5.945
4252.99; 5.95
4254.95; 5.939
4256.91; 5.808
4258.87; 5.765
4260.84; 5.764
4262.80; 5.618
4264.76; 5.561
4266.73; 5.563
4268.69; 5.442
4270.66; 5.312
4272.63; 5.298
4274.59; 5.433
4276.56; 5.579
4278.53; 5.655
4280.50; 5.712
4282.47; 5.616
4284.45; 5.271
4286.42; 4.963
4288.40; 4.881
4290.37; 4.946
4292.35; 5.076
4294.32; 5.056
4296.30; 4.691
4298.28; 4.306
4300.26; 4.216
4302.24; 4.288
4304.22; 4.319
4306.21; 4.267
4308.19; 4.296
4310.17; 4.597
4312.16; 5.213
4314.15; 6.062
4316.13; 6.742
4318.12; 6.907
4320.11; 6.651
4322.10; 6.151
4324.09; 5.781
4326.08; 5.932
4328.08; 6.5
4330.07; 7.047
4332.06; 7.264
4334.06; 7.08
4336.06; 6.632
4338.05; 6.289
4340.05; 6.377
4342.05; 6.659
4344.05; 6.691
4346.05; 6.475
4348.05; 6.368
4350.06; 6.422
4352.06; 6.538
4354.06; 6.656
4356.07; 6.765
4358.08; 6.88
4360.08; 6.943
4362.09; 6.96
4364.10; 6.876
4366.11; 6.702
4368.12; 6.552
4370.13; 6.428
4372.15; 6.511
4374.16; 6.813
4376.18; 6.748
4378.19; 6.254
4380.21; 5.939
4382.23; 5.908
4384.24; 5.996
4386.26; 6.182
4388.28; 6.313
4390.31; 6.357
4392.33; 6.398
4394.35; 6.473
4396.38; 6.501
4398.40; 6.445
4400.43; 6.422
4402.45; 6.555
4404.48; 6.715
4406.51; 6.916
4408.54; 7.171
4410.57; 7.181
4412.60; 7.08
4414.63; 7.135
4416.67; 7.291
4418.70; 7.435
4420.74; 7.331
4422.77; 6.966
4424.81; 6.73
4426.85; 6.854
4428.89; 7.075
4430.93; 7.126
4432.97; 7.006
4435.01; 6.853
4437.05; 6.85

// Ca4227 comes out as 1.9 angstrom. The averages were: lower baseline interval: 5.67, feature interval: 5.04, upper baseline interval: 6.25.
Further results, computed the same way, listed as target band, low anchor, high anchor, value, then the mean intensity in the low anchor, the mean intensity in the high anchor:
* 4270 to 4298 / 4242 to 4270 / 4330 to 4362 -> 4.1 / 5.89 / 6.69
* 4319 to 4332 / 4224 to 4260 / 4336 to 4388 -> -0.3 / 5.72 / 6.52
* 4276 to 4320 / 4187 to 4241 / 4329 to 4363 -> 7.6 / 5.39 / 6.71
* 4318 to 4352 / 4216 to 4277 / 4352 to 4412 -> -1.4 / 5.69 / 6.57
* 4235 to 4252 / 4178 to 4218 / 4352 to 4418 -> -1.5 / 5.33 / 6.63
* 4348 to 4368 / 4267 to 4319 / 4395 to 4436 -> -2.0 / 5.16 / 6.94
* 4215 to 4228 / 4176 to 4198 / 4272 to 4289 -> -0.9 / 5.24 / 5.39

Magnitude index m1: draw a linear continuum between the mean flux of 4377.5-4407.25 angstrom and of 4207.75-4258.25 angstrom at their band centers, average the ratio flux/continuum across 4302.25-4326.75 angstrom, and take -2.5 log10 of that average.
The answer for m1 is 0.10 mag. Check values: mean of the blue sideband 5.7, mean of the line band 5.52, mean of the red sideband 6.35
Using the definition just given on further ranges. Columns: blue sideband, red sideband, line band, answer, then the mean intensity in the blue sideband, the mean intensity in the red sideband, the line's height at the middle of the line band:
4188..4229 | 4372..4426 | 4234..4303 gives 0.05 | 5.37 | 6.66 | 5.78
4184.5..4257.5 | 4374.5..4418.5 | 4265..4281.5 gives 0.07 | 5.56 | 6.59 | 5.86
